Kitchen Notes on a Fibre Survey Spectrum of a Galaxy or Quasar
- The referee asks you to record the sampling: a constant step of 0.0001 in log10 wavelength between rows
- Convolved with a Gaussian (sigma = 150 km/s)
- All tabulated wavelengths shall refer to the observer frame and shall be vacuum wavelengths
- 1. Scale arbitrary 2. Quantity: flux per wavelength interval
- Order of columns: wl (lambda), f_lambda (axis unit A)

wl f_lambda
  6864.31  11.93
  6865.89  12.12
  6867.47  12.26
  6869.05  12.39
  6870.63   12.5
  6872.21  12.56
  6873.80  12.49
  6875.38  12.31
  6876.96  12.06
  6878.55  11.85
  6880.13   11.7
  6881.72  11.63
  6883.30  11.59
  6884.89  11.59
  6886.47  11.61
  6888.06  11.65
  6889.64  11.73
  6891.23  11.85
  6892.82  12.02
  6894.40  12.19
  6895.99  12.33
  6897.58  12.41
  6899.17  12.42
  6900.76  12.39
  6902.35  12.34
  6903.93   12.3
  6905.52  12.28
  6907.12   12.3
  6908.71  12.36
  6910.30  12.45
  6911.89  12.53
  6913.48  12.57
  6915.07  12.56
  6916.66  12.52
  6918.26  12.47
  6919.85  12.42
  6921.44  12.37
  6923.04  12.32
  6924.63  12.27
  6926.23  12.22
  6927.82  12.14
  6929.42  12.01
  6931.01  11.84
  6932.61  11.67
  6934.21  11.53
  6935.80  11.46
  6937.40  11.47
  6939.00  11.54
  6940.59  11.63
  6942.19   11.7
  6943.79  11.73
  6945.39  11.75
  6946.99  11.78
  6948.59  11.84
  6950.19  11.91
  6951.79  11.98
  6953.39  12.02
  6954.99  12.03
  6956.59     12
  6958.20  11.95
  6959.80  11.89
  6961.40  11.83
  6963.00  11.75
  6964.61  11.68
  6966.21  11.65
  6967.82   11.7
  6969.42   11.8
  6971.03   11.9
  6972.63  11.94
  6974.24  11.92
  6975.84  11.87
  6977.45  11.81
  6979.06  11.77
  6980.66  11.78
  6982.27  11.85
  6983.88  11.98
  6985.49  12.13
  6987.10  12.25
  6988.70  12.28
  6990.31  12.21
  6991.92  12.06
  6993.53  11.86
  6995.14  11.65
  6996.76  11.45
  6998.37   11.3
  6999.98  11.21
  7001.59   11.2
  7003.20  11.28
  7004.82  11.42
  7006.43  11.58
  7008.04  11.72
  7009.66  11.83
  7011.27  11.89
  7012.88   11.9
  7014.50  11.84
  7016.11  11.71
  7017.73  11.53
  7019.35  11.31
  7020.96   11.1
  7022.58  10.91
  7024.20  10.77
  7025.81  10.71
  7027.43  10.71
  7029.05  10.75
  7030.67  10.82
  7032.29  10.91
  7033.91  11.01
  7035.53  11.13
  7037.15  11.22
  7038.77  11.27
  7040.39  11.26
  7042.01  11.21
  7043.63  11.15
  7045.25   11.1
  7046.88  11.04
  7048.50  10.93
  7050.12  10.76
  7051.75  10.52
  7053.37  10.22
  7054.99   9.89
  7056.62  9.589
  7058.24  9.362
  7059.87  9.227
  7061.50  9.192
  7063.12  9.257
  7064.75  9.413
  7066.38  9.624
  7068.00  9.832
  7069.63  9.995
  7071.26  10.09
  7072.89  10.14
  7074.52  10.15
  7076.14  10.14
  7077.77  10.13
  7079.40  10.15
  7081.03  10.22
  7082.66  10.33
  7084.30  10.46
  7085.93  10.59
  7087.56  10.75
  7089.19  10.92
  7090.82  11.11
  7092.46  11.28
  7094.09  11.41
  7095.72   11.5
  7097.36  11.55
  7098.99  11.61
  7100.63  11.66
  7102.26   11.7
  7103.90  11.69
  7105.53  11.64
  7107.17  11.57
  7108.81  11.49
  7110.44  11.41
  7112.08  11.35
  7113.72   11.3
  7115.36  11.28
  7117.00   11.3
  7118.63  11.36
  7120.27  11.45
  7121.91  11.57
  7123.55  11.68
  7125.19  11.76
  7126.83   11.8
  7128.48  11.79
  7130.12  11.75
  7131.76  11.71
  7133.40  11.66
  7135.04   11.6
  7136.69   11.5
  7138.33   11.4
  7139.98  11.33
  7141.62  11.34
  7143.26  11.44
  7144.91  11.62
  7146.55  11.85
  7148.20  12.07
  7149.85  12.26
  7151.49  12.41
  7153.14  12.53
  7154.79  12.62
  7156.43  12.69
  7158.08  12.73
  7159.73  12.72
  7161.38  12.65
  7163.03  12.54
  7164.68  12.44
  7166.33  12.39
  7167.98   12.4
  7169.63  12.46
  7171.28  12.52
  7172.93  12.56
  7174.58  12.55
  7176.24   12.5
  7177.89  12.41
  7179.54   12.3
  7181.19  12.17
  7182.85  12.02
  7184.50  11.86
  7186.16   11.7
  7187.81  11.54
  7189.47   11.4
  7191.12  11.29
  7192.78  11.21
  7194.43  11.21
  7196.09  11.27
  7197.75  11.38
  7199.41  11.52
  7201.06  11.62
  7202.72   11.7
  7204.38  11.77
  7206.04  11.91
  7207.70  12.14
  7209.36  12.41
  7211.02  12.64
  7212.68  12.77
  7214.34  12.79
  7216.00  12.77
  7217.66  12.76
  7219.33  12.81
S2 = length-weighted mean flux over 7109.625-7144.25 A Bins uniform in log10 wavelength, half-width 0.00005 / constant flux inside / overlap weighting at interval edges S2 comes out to 11.5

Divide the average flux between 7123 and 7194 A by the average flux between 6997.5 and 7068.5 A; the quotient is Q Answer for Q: 1.11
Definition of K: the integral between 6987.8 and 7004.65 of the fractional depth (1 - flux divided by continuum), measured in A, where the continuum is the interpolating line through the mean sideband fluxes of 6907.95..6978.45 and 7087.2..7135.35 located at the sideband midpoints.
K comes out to 0.25 A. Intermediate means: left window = 12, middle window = 11.6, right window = 11.5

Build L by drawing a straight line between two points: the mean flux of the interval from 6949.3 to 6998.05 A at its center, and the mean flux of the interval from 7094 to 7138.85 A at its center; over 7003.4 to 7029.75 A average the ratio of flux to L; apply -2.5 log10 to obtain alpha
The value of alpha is 0.04 mag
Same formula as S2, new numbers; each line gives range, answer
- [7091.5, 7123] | 11.5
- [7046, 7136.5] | 10.8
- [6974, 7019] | 11.8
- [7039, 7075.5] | 10.2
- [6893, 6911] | 12.3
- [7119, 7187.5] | 12.1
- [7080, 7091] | 10.6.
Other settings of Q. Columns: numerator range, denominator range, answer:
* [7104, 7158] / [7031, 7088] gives 1.13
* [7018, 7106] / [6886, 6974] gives 0.89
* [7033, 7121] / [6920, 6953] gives 0.90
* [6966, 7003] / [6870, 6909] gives 0.98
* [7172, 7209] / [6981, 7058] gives 1.05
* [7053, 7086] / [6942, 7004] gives 0.84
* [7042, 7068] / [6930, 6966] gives 0.86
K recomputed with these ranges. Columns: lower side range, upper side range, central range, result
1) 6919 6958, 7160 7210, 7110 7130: 0.8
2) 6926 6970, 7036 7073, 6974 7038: -3.1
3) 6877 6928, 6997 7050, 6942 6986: -0.6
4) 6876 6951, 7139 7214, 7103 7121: 0.9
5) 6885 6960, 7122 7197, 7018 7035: 1.6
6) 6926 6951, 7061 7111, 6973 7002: -1.1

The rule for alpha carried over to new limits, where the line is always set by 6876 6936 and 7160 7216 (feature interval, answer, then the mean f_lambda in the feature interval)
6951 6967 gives 0.021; 11.9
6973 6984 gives 0.023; 11.8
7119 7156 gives 0.027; 11.8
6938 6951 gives 0.034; 11.7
